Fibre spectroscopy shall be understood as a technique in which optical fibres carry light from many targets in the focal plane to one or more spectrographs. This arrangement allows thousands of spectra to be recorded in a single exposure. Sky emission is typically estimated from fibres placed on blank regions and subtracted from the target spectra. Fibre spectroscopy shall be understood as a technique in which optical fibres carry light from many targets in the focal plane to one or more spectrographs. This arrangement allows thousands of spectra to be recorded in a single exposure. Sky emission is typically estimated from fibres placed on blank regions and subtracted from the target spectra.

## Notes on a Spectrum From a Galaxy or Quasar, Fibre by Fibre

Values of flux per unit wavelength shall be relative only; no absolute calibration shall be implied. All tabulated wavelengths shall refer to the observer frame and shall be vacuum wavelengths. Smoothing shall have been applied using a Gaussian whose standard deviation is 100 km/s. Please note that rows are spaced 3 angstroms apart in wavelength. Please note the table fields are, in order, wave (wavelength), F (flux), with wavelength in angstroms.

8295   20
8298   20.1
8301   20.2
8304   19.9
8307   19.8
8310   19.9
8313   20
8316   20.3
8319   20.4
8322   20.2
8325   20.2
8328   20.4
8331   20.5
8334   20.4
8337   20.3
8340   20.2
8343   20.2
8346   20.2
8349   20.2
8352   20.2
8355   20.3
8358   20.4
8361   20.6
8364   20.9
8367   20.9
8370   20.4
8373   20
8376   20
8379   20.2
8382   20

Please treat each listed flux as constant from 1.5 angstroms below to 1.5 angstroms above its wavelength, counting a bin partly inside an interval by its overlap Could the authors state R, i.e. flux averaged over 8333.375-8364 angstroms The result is 20.3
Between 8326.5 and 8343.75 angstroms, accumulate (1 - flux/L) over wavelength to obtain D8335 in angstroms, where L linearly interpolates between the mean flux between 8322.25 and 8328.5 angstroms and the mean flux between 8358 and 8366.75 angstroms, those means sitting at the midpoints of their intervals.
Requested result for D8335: 0.04 angstroms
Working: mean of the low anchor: 20.3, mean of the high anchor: 20.7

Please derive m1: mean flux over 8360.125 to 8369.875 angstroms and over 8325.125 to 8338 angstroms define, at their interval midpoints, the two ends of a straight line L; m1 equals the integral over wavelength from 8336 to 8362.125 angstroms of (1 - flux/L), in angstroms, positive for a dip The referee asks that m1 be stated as 0.4 angstroms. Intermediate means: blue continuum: 20.4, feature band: 20.3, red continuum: 20.8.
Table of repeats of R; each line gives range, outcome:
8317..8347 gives 20.3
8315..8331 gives 20.3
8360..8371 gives 20.7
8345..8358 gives 20.2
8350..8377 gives 20.4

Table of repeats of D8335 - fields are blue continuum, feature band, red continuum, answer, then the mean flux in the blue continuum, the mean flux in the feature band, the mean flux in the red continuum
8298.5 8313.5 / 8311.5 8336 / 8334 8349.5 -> -0.2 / 20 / 20.3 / 20.2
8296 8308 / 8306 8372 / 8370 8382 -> -0.9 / 20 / 20.3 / 20.1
